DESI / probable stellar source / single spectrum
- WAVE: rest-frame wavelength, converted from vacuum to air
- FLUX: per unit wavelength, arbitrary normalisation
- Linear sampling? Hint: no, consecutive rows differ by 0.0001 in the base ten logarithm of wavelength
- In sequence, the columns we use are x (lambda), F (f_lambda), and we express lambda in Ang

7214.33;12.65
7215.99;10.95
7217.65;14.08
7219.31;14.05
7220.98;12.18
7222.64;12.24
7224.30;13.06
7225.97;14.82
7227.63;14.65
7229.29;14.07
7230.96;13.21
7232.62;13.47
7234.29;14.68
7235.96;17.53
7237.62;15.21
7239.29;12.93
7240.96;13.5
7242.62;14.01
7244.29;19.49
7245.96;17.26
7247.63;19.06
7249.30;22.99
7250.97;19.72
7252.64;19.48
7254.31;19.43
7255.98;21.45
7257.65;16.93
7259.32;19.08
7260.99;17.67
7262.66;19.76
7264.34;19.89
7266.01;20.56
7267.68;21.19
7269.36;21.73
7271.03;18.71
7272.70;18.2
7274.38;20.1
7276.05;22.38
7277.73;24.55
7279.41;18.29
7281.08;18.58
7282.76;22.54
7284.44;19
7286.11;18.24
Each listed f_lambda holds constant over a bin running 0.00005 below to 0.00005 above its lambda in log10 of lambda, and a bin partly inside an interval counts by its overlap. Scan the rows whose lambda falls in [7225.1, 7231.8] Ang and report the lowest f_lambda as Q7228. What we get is 13.21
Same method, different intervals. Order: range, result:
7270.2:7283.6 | 18.2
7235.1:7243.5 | 12.93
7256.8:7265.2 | 16.93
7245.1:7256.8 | 17.26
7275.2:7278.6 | 22.38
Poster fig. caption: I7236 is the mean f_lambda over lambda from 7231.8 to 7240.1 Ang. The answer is 14.8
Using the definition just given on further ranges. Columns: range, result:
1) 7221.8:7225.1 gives 12.7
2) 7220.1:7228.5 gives 13.4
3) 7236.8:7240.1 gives 14.1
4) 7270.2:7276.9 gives 19.9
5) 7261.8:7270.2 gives 20.6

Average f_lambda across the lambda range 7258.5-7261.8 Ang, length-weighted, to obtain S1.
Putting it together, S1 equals 18.4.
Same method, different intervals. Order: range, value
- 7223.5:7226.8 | 13.9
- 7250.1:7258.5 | 19.4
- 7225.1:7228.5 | 14.7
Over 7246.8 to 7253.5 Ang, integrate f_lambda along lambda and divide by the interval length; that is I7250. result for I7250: 20.3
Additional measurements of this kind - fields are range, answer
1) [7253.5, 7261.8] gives 18.9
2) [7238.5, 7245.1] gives 15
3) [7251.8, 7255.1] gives 19.5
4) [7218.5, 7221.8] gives 13.1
